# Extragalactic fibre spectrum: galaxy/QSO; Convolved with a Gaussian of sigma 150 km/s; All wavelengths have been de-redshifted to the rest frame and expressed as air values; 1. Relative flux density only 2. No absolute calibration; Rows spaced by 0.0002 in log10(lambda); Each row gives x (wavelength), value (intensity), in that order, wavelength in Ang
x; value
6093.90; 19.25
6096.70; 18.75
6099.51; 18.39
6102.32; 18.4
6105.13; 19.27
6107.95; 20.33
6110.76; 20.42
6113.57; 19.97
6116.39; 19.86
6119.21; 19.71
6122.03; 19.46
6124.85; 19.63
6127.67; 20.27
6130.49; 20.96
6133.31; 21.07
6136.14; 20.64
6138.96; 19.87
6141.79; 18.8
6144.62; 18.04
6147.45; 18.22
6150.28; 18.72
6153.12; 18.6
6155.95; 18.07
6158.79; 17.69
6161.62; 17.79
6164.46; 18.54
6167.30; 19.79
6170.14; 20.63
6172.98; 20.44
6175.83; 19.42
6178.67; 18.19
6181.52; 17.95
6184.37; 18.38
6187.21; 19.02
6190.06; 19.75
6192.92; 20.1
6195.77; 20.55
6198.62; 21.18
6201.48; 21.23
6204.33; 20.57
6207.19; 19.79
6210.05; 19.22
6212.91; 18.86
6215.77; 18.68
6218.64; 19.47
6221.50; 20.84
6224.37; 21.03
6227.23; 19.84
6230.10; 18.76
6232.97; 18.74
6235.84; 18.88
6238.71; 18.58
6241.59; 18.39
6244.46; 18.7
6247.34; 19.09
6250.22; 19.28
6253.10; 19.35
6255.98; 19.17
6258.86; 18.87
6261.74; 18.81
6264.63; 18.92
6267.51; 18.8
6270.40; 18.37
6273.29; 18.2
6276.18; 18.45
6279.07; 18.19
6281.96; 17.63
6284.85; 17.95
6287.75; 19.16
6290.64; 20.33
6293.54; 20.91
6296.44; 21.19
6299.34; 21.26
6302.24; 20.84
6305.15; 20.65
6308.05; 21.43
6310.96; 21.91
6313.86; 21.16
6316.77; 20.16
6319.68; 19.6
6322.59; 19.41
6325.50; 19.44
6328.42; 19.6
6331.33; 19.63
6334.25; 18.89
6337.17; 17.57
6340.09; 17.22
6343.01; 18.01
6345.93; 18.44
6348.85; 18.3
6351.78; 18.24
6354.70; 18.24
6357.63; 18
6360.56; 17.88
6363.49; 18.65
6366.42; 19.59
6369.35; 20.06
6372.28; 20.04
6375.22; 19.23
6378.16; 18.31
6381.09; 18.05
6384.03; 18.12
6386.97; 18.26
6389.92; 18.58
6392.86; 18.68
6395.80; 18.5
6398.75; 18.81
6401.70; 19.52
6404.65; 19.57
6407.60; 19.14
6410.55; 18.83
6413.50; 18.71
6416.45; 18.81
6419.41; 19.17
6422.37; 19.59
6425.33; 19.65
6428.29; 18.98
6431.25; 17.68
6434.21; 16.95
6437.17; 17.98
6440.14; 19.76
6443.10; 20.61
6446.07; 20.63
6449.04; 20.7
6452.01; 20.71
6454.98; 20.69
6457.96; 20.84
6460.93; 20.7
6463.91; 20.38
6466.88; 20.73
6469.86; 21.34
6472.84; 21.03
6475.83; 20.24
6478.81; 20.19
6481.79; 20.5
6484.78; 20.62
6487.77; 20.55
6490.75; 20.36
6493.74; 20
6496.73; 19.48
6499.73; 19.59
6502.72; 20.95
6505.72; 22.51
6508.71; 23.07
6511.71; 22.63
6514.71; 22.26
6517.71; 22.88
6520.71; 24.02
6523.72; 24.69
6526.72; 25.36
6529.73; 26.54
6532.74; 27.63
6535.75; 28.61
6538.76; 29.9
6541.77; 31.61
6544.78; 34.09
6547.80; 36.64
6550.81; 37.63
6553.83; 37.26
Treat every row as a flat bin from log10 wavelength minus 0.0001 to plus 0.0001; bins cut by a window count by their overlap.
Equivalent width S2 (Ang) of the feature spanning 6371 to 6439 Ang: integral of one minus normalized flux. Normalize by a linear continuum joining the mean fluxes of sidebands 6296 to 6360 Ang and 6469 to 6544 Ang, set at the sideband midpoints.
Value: 7.46 Ang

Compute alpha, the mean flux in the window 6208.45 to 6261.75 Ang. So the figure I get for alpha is 19.2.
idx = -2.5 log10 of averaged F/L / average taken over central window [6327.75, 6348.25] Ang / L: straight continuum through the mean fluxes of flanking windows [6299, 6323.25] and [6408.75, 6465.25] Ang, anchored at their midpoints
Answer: 0.11 mag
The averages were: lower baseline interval 20.7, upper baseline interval 19.5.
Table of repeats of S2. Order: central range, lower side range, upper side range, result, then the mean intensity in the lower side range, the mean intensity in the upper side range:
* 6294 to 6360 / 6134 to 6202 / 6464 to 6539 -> 3.99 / 19.2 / 22.5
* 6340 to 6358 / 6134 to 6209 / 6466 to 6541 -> 2.57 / 19.3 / 22.7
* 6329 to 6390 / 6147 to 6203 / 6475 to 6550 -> 9.65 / 19.2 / 24.4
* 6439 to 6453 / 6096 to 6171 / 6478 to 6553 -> 2.06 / 19.3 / 25.1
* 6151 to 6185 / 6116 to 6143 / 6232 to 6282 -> 1.46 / 20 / 18.7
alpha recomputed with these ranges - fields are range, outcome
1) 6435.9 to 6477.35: 20.5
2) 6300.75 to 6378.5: 19.3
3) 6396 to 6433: 19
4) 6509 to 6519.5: 22.7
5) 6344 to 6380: 18.7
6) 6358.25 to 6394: 18.8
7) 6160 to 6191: 19.1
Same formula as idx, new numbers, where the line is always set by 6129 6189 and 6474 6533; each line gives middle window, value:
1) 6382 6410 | 0.13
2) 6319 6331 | 0.05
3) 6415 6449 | 0.12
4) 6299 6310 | -0.04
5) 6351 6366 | 0.14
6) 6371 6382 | 0.11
